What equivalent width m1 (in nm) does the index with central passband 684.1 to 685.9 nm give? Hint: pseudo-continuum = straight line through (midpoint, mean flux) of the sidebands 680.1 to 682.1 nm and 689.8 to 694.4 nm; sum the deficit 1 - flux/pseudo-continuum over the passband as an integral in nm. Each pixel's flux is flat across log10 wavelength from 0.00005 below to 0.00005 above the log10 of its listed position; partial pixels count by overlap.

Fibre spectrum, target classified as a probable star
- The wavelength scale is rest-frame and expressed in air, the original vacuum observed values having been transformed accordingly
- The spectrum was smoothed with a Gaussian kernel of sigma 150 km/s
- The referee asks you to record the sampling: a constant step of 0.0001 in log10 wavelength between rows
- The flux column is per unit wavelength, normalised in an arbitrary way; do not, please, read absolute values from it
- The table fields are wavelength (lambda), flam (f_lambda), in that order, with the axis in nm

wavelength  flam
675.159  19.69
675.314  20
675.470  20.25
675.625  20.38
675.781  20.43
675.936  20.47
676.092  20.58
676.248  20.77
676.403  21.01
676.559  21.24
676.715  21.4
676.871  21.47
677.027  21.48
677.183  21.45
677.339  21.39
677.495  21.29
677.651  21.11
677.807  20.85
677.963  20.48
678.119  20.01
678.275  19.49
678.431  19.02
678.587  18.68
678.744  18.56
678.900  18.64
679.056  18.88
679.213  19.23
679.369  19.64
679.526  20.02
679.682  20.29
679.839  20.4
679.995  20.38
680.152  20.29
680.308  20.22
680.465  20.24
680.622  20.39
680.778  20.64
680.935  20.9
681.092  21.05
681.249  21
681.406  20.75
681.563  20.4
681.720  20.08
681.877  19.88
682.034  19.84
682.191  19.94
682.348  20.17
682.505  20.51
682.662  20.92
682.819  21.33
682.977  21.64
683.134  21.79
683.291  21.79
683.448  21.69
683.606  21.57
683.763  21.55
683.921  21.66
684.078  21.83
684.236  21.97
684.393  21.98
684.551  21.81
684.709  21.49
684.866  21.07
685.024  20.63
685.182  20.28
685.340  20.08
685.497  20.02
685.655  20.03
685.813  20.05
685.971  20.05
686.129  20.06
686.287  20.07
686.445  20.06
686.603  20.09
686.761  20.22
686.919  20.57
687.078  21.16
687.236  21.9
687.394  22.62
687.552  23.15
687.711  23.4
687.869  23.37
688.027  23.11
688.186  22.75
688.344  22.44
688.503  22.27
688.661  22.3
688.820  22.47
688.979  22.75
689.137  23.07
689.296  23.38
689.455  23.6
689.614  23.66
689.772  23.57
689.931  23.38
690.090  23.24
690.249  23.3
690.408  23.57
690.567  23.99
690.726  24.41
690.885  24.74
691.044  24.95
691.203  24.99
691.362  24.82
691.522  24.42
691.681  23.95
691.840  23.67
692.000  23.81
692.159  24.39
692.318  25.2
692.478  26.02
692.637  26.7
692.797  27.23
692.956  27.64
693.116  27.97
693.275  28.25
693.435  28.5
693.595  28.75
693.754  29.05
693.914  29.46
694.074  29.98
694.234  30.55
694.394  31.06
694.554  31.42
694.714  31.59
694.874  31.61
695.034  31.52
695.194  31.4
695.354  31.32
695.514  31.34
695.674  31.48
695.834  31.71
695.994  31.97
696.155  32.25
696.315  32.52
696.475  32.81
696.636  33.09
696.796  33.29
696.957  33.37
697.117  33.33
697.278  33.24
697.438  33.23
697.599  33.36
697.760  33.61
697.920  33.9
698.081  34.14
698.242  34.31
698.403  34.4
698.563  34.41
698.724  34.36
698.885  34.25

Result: 0.123 nm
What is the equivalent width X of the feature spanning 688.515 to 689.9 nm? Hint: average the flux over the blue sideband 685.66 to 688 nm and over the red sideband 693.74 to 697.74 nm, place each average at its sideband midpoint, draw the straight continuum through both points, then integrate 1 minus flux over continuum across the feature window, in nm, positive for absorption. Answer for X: 0.06 nm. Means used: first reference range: 21.2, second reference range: 31.9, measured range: 23.1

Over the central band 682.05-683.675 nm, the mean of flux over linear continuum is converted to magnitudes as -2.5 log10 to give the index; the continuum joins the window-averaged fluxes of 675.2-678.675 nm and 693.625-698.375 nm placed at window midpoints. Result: 0.15 mag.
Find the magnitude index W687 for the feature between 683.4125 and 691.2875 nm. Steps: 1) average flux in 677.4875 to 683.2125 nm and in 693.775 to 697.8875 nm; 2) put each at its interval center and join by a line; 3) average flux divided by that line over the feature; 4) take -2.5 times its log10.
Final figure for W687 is 0.15 mag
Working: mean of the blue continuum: 20.2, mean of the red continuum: 32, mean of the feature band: 22.1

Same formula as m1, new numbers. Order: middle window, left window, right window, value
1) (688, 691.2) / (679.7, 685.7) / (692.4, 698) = 0.37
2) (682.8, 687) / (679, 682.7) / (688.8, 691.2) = 0.16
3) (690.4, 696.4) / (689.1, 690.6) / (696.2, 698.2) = 0.02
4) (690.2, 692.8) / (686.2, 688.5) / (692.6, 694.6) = 0.19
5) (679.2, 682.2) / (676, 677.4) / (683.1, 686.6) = 0.11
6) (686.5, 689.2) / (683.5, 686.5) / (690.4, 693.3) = 0.06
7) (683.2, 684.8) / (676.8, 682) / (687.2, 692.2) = 0.00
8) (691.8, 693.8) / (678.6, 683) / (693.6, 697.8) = 0.19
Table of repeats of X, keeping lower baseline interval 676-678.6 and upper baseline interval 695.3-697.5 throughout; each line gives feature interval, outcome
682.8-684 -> 0.14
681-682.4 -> 0.18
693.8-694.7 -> 0.02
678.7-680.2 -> 0.16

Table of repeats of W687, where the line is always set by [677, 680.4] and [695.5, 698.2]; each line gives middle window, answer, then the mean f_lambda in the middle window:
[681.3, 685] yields 0.10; 21.1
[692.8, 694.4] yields 0.06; 28.9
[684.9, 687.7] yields 0.22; 20.7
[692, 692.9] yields 0.16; 25.8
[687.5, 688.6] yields 0.17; 22.9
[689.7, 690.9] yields 0.19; 23.7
